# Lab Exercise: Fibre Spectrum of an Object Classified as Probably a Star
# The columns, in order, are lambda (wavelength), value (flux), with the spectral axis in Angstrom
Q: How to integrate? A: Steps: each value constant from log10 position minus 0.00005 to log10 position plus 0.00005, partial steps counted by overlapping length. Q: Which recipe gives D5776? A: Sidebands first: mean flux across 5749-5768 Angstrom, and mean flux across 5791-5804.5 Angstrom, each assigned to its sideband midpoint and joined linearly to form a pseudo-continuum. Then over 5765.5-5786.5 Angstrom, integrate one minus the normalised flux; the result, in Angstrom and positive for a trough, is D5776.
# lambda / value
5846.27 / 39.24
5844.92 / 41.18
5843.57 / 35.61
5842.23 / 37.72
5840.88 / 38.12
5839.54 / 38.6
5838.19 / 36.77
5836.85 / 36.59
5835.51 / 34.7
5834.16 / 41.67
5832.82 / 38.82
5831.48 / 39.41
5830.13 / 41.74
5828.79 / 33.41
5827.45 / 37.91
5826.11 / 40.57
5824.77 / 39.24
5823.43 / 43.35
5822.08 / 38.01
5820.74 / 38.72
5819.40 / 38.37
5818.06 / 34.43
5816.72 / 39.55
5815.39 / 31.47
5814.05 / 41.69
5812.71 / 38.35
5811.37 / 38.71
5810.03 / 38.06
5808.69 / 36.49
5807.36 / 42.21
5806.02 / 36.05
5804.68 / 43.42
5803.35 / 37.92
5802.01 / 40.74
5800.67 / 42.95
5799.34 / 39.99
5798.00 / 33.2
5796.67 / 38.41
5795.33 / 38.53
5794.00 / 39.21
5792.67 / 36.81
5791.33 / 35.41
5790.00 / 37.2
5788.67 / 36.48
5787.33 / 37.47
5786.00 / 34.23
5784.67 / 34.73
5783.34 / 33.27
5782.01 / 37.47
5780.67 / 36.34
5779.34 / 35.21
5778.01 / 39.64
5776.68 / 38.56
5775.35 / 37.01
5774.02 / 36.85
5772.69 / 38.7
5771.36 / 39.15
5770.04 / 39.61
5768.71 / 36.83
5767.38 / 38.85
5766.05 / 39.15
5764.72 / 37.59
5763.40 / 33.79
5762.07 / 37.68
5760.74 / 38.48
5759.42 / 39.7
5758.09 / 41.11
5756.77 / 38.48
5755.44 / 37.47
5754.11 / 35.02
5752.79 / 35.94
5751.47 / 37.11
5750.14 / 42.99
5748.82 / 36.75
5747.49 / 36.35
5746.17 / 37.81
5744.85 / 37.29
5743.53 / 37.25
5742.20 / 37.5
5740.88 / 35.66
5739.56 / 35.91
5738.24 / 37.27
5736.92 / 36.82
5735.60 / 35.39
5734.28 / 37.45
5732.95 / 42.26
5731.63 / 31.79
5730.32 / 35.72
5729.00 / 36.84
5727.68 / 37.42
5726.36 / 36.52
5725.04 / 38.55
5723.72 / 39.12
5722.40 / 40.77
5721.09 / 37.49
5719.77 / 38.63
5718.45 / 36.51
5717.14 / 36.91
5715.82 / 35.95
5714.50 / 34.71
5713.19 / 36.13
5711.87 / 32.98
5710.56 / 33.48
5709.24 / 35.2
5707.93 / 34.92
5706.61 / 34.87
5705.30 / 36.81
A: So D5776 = 0.6 Angstrom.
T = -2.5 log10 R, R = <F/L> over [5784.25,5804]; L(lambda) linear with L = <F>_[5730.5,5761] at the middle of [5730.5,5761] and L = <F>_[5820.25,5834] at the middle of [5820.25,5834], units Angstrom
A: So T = 0.03 mag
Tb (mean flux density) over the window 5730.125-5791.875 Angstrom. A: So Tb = 37.2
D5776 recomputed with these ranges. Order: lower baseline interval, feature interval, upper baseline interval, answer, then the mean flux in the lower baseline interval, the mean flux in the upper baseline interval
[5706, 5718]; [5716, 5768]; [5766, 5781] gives -1.5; 35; 38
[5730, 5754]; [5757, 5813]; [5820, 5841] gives -0.1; 37.1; 38.6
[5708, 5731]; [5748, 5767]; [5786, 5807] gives -0.3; 36.6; 38.2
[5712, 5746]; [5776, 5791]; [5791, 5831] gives 0.6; 37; 38.5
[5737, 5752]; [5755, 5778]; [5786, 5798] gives -0.6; 37.4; 37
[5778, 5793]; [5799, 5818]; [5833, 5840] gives -1.1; 36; 37.7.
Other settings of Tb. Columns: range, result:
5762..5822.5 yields 37.7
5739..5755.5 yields 37.2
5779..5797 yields 36.5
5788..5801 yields 37.7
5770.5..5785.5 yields 37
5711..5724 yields 36.8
